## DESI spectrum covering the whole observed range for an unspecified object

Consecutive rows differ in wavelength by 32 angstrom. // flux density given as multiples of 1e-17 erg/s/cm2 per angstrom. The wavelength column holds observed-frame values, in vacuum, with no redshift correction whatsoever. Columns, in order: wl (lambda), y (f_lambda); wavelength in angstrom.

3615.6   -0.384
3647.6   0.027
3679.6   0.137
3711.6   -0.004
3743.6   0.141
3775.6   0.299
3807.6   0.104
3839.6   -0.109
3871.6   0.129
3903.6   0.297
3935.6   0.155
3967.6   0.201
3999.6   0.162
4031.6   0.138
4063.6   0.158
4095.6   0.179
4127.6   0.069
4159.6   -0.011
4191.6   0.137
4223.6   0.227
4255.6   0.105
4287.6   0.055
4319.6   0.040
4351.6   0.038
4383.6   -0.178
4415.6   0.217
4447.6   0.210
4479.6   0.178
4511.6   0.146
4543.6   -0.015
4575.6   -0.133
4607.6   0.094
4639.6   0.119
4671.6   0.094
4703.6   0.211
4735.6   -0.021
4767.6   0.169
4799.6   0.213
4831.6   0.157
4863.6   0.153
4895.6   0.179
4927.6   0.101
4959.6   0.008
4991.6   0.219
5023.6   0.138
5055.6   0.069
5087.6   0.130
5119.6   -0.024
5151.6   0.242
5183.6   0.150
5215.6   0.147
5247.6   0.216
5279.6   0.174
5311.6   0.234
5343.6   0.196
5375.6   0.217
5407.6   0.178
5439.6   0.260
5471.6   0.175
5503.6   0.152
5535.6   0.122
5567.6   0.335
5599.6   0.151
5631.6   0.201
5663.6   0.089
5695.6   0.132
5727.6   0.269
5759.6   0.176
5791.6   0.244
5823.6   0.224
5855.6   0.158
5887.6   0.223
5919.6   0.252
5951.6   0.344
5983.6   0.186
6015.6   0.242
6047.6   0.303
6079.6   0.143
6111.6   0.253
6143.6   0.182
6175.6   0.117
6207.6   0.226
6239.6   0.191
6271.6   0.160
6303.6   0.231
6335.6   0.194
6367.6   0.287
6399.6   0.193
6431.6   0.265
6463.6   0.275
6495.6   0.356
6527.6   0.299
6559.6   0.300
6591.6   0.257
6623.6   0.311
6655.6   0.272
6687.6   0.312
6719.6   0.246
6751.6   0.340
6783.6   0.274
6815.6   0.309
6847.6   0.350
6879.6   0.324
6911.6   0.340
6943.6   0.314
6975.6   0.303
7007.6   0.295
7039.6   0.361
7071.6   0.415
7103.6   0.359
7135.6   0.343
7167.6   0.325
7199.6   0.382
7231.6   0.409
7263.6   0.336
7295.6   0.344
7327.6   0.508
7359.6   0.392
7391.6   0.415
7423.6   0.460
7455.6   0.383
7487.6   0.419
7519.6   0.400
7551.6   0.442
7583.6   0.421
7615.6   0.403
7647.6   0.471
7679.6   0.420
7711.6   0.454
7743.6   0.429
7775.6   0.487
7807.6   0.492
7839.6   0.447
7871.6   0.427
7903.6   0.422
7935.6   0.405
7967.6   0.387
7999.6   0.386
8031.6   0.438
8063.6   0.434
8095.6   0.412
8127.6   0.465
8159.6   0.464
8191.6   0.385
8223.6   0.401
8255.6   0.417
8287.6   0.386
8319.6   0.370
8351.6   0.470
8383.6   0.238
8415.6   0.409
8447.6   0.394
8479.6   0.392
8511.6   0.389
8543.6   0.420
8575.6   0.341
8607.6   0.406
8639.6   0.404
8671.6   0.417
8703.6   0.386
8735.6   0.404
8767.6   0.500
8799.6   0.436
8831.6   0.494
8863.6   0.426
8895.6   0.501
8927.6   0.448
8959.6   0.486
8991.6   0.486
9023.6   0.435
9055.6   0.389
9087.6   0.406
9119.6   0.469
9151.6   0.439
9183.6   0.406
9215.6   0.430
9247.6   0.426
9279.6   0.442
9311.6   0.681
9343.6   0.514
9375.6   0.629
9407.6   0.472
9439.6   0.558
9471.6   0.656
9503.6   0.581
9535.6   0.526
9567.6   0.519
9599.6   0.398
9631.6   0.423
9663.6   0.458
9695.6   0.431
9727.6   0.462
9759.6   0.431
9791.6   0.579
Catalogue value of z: 0.62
